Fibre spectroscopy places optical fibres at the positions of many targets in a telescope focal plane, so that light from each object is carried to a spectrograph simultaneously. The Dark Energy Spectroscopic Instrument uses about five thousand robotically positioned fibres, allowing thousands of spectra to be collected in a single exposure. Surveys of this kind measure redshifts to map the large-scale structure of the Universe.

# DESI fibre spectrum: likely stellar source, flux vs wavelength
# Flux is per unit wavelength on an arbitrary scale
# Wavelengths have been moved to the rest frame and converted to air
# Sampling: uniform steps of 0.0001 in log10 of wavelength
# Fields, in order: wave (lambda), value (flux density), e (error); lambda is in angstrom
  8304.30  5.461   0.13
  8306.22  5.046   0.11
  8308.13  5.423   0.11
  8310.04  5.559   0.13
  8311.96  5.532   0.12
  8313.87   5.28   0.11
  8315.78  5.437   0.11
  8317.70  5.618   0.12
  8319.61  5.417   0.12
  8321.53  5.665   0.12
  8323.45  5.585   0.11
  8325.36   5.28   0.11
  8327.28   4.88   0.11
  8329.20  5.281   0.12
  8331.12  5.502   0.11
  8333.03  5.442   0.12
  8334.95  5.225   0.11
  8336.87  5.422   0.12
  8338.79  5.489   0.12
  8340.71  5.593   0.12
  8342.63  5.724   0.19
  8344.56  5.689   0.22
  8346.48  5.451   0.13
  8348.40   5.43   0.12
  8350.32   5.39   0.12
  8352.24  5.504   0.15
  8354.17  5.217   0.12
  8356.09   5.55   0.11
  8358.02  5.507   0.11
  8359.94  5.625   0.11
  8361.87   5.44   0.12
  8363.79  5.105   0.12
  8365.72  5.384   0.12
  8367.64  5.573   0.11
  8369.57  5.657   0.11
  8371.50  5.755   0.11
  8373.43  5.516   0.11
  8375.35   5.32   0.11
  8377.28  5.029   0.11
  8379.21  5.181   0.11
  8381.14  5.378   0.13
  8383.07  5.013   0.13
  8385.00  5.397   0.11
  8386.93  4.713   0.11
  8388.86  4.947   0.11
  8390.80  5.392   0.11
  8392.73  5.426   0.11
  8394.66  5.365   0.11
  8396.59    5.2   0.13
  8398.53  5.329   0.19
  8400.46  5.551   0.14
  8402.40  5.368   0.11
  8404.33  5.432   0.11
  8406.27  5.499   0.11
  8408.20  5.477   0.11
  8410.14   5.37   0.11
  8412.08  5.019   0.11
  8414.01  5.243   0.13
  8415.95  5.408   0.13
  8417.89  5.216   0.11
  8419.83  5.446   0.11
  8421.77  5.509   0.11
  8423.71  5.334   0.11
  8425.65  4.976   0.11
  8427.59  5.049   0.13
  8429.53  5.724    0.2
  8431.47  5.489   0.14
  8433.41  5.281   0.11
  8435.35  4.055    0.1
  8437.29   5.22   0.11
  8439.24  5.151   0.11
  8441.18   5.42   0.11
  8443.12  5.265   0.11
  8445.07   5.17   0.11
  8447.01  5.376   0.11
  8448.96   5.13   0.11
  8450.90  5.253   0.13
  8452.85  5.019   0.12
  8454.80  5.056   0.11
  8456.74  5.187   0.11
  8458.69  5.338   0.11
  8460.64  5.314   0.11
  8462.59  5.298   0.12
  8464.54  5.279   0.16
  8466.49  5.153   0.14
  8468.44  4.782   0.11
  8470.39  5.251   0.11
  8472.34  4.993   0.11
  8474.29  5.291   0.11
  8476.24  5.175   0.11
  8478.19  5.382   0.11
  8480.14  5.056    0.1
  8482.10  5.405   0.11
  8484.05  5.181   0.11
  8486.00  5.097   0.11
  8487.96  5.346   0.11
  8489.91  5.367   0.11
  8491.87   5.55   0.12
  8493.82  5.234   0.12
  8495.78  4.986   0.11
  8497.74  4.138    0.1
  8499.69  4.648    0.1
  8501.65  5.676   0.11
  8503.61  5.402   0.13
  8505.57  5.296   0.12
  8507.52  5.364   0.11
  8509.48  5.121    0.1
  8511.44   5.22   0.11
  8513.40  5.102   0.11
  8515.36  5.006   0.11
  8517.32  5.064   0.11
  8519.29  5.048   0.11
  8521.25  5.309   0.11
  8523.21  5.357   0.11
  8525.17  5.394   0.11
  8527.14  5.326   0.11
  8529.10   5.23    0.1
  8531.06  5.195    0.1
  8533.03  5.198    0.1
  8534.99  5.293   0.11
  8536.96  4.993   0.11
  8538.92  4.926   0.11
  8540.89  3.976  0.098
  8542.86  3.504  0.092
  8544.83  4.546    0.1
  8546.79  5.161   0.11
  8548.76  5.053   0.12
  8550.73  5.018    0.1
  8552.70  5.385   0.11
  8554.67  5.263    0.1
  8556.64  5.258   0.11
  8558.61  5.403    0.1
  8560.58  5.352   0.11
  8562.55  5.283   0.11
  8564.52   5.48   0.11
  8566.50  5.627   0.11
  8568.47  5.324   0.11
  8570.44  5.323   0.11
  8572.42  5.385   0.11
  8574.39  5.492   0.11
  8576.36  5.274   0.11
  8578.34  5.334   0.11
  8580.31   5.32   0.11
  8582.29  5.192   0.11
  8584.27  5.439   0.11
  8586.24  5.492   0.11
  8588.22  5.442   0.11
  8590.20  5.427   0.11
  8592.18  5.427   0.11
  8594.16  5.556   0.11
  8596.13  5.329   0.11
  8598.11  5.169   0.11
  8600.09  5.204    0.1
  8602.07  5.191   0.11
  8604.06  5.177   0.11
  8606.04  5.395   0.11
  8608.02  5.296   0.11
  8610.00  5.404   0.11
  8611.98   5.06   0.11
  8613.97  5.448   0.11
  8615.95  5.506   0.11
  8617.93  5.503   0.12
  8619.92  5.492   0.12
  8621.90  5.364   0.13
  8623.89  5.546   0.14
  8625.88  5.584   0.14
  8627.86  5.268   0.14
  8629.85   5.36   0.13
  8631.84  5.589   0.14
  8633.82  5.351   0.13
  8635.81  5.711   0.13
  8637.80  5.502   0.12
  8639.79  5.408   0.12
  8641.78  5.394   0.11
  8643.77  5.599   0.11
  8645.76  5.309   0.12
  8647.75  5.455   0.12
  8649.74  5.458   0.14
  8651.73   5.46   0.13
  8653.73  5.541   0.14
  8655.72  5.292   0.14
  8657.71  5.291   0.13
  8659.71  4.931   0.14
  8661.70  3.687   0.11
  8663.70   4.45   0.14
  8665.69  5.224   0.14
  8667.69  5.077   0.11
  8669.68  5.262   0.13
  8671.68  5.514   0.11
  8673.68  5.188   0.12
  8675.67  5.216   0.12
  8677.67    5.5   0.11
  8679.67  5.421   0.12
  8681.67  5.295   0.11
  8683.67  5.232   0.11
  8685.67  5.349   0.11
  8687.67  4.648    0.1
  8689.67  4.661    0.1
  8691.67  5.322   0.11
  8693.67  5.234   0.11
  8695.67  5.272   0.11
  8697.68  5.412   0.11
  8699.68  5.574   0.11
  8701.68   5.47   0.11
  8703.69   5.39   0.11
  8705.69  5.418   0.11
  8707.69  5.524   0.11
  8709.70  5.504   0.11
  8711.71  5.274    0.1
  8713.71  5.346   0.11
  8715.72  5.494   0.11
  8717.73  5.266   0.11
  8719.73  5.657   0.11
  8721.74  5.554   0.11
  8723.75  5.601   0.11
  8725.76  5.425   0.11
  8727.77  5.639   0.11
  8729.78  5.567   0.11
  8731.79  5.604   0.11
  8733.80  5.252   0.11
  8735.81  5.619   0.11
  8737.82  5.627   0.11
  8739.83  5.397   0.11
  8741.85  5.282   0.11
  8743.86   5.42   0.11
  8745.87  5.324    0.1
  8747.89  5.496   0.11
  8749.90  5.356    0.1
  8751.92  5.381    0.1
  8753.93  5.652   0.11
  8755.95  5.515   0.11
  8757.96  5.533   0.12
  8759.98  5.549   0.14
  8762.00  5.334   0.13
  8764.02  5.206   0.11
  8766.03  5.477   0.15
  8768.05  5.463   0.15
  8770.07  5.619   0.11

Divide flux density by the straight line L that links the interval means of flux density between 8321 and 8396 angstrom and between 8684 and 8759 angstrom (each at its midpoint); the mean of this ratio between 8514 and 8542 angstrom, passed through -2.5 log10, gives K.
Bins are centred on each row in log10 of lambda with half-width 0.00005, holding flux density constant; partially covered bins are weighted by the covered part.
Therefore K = 0.06 mag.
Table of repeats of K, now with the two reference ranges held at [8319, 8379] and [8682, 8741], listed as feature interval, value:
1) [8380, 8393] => 0.05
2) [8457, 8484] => 0.04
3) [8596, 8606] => 0.04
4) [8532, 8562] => 0.09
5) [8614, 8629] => -0.01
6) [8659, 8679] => 0.08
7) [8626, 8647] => -0.01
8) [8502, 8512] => 0.02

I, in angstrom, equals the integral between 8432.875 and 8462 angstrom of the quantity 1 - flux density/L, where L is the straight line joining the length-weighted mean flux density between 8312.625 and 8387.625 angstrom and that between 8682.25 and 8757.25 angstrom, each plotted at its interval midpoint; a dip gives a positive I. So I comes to 1.4 angstrom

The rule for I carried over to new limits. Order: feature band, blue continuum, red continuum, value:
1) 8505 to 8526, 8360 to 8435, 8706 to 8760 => 0.7 angstrom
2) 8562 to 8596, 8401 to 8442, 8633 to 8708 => -0.9 angstrom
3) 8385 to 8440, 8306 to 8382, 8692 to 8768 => 1.8 angstrom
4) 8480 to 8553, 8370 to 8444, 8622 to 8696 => 2.6 angstrom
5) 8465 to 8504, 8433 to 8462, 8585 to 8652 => 0.4 angstrom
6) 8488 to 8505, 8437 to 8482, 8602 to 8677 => 0.3 angstrom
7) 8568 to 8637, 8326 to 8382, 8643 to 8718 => -1.2 angstrom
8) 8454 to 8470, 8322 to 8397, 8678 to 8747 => 0.6 angstrom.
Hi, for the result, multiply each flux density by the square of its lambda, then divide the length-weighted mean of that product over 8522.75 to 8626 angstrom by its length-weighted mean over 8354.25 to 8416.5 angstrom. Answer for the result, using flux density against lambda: 1.03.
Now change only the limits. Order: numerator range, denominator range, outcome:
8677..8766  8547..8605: 1.05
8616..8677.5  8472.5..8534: 1.06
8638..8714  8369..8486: 1.06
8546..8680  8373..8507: 1.06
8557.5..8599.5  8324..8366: 1.05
